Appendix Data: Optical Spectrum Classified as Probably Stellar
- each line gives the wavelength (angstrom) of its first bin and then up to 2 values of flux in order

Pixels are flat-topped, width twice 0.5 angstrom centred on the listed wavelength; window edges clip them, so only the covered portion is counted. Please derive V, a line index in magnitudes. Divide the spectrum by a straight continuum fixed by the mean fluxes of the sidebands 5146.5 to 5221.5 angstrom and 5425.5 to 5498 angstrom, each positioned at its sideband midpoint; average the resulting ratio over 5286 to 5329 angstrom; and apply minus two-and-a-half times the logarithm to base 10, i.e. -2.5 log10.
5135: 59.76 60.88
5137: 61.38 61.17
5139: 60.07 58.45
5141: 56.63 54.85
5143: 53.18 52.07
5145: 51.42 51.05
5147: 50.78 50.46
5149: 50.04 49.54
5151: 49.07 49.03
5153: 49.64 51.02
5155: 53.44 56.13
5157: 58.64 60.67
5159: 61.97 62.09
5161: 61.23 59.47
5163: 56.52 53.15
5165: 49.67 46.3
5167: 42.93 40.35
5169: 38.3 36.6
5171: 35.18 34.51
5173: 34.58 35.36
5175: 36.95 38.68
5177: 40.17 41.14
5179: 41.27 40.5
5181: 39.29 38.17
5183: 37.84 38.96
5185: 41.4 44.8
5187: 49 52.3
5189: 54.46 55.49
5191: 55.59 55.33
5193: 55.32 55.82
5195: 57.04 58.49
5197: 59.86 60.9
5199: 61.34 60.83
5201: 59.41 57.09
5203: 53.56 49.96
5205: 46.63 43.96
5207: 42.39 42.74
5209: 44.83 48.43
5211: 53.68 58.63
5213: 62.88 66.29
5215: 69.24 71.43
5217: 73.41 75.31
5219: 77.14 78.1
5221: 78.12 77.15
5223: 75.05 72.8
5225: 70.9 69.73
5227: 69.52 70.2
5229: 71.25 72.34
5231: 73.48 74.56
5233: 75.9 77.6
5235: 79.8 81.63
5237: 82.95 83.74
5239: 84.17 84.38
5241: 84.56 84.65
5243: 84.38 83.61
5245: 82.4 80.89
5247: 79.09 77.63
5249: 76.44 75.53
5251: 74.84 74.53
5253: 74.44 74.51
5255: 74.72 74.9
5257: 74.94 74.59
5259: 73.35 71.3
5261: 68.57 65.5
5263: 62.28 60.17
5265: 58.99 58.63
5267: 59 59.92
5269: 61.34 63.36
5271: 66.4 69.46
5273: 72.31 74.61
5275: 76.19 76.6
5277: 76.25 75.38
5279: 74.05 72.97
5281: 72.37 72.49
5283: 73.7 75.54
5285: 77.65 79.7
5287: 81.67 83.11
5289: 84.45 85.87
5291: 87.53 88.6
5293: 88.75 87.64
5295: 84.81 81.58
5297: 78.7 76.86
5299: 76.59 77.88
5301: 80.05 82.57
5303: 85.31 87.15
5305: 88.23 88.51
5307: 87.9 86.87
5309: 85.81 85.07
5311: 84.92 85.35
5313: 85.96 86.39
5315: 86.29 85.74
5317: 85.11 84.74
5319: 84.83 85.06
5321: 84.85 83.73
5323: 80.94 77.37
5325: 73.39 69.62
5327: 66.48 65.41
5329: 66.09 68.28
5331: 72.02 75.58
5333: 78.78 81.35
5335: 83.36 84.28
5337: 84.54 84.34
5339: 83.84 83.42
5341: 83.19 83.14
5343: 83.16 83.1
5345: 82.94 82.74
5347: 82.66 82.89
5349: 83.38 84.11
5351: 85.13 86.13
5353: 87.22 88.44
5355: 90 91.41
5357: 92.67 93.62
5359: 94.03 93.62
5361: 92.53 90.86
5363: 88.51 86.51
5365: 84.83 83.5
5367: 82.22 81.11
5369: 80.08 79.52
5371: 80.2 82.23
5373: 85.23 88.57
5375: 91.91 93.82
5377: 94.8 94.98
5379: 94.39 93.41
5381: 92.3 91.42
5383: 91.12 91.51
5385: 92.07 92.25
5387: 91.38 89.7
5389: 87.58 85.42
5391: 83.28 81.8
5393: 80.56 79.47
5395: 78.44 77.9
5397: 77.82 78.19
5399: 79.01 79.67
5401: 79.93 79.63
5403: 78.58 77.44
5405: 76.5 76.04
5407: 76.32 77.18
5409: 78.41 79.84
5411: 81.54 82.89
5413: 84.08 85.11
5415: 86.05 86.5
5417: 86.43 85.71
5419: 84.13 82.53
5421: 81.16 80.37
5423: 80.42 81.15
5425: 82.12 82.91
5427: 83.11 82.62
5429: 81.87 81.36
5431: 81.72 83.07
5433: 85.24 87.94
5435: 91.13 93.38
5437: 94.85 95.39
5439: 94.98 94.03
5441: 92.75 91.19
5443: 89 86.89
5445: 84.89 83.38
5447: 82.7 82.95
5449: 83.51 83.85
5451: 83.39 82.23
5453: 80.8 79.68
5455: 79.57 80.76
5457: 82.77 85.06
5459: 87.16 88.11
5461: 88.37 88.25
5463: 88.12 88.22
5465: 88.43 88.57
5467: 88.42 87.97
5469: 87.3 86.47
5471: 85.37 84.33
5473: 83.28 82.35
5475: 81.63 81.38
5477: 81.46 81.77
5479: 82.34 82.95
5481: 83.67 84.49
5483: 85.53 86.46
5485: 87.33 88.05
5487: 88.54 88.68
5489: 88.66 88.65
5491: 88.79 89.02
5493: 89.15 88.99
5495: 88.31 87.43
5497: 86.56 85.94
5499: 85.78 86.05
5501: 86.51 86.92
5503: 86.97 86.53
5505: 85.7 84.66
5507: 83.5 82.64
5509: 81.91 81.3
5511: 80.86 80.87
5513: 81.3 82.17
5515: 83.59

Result -0.23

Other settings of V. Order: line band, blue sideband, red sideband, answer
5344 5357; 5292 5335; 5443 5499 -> -0.045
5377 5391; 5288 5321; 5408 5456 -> -0.080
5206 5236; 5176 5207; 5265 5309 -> -0.158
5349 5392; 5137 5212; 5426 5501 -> -0.188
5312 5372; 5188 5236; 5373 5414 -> -0.060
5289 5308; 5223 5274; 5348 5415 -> -0.084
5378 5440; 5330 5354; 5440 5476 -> -0.003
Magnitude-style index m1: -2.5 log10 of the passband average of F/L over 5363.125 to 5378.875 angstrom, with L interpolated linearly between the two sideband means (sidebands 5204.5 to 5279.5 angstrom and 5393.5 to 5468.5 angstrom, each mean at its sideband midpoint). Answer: -0.08 mag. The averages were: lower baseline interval 70.8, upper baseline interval 83.9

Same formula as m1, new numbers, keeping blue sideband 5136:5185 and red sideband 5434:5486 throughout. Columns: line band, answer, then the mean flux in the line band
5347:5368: -0.20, 87.8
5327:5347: -0.12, 79.2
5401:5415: 0.00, 79.8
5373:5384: -0.21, 92.3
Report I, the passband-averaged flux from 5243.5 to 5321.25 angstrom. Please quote 77.7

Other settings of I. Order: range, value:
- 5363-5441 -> 84.8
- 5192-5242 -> 66.5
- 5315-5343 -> 79.4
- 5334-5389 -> 87.3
